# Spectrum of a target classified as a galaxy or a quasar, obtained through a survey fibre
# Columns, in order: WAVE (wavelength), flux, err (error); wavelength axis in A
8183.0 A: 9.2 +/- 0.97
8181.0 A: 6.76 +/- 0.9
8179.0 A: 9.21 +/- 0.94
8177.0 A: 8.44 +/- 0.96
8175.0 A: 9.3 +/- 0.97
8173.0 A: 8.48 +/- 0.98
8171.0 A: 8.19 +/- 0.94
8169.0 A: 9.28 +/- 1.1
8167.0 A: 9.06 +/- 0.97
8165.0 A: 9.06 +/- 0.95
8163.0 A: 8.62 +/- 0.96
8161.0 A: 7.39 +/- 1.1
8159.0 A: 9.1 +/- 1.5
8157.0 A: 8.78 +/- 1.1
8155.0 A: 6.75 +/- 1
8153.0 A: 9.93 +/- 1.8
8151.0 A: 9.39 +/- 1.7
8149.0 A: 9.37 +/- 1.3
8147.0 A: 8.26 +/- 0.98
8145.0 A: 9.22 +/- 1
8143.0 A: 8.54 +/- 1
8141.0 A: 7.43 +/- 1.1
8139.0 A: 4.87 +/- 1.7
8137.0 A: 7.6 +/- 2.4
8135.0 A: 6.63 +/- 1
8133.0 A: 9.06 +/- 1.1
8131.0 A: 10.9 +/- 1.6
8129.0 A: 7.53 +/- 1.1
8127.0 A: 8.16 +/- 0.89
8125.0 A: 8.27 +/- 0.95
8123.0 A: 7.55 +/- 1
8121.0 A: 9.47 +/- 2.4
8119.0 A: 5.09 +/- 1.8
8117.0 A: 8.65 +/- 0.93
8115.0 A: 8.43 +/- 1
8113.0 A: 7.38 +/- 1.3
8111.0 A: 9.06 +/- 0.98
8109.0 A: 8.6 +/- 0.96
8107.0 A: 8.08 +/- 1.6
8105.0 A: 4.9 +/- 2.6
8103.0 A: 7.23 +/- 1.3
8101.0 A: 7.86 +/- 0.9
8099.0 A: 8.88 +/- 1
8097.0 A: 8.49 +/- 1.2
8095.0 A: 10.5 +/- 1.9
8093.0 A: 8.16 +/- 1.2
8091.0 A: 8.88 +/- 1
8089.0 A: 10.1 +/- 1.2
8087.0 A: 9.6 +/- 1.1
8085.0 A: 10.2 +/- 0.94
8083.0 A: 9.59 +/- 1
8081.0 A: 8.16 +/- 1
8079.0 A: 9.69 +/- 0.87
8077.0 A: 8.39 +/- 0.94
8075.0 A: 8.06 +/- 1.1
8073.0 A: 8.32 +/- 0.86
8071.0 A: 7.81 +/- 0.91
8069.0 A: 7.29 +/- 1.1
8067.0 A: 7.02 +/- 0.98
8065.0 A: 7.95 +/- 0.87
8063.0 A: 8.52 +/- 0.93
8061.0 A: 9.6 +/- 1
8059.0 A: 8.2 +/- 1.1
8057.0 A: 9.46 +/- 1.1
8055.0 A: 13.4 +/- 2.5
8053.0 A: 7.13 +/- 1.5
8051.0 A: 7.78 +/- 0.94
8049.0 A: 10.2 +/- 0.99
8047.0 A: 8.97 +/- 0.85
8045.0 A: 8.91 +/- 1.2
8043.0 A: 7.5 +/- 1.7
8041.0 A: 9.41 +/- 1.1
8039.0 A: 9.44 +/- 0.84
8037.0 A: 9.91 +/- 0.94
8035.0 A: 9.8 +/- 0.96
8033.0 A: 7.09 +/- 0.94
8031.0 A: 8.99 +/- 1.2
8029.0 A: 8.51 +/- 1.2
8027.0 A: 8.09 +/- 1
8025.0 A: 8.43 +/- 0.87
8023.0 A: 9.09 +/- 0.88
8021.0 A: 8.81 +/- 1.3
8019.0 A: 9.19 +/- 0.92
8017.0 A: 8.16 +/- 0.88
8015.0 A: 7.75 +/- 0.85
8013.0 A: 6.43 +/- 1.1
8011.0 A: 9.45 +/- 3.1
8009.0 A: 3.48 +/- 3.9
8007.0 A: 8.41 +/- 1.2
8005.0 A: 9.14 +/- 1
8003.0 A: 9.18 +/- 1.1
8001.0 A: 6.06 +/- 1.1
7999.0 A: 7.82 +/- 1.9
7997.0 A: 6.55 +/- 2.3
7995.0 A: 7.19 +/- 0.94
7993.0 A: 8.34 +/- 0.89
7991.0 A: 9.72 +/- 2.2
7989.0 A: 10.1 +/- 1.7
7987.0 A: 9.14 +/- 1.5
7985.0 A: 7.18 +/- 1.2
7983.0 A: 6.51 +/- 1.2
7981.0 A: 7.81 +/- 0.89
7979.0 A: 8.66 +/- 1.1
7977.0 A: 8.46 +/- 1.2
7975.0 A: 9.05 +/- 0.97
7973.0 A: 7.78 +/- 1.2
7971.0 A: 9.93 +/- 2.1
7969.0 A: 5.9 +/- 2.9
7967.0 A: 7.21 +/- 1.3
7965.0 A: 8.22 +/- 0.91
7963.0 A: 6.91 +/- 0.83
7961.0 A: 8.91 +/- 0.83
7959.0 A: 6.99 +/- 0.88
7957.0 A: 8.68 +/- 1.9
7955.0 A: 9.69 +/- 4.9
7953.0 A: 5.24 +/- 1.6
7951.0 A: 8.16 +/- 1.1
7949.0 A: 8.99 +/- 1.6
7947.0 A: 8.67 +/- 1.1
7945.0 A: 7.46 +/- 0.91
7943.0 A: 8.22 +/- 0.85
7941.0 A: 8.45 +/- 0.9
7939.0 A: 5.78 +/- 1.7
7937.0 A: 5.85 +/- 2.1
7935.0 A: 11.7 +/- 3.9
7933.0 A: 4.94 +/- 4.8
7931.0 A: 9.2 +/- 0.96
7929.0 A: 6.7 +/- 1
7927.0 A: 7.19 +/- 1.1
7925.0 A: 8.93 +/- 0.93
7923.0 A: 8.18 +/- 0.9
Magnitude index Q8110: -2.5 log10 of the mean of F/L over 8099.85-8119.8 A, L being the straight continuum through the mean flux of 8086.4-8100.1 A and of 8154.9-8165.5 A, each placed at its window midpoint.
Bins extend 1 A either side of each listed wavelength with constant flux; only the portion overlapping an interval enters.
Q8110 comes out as 0.19 mag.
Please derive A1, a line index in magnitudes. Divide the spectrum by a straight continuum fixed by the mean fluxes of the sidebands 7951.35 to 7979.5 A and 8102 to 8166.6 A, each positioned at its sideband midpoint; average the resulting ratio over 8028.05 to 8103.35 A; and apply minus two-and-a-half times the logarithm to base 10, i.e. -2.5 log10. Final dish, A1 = -0.10 mag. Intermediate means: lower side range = 7.97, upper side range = 8.11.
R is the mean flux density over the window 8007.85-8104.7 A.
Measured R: 8.6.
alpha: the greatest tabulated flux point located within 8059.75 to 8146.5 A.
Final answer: 10.9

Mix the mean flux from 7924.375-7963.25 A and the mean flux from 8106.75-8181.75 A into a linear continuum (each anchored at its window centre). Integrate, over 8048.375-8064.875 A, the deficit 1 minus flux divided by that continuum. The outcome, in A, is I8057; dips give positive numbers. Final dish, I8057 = -2.2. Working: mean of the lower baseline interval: 7.84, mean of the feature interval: 9.19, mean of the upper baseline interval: 8.32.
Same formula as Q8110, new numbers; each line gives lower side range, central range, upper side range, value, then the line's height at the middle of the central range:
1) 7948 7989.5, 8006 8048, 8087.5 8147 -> -0.038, 8.08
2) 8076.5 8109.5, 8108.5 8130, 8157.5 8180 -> 0.090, 8.69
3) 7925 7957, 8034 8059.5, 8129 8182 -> -0.143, 8.12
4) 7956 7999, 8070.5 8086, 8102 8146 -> -0.117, 7.91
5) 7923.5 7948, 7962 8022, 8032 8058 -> 0.069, 8.48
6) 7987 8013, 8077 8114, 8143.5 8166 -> -0.027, 8.42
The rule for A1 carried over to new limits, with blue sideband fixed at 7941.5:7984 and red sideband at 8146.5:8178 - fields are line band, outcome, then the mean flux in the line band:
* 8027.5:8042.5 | -0.087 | 8.94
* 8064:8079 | 0.057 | 7.96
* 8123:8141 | 0.102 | 7.83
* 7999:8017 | 0.084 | 7.54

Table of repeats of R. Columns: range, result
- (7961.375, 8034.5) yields 8.04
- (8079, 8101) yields 9.21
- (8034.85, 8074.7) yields 8.8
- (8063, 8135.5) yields 8.35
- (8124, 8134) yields 8.78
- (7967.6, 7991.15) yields 8.28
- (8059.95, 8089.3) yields 8.65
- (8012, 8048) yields 8.58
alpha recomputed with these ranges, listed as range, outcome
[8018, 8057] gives 13.4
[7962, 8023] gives 10.1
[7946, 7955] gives 9.69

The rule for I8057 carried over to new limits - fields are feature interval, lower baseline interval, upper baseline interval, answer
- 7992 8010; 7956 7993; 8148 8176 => 2.0 A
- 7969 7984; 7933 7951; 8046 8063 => 0.4 A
